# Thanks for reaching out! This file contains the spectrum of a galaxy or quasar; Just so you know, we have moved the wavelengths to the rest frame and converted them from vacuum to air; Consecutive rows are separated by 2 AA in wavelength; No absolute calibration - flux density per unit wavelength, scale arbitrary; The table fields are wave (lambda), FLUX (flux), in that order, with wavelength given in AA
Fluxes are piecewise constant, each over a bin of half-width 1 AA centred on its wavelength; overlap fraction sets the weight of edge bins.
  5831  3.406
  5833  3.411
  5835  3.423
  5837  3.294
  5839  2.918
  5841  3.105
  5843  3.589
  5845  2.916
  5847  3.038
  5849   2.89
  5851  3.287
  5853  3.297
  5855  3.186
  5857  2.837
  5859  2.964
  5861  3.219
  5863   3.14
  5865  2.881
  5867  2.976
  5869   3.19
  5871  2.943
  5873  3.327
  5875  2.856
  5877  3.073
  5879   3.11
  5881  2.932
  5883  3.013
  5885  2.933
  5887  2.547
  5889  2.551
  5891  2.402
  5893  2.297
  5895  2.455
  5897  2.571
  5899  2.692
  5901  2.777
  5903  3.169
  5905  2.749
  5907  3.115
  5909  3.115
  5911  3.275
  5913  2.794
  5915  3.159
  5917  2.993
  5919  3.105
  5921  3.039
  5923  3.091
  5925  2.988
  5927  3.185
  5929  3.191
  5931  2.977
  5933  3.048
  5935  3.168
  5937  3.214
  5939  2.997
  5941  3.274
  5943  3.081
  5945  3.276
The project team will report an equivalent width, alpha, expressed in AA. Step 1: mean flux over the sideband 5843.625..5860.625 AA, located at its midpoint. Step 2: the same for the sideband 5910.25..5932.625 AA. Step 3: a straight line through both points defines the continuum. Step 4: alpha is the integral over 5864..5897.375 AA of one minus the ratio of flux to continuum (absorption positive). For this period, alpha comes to 2.59 AA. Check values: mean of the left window 3.07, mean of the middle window 2.83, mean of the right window 3.07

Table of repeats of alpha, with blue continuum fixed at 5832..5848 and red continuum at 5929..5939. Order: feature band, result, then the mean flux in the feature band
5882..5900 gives 3.1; 2.61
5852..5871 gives 0.7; 3.07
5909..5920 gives 0.2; 3.07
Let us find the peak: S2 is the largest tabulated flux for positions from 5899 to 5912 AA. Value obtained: 3.275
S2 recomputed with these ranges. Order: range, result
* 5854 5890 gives 3.327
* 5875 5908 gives 3.169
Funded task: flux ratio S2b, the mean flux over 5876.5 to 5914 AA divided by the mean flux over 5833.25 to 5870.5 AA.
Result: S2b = 0.9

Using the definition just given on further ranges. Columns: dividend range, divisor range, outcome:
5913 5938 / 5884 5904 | 1.17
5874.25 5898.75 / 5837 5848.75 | 0.88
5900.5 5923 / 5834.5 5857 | 0.96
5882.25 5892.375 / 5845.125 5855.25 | 0.86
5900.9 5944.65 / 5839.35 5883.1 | 1.00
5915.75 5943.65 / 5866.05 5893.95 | 1.08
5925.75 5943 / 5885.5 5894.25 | 1.26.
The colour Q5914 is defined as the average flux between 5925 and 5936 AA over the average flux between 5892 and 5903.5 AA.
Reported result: 1.18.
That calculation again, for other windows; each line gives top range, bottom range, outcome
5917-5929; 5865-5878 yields 1.01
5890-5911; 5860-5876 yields 0.90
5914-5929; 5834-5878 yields 0.99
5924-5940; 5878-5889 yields 1.08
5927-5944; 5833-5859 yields 0.99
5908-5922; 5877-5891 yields 1.08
